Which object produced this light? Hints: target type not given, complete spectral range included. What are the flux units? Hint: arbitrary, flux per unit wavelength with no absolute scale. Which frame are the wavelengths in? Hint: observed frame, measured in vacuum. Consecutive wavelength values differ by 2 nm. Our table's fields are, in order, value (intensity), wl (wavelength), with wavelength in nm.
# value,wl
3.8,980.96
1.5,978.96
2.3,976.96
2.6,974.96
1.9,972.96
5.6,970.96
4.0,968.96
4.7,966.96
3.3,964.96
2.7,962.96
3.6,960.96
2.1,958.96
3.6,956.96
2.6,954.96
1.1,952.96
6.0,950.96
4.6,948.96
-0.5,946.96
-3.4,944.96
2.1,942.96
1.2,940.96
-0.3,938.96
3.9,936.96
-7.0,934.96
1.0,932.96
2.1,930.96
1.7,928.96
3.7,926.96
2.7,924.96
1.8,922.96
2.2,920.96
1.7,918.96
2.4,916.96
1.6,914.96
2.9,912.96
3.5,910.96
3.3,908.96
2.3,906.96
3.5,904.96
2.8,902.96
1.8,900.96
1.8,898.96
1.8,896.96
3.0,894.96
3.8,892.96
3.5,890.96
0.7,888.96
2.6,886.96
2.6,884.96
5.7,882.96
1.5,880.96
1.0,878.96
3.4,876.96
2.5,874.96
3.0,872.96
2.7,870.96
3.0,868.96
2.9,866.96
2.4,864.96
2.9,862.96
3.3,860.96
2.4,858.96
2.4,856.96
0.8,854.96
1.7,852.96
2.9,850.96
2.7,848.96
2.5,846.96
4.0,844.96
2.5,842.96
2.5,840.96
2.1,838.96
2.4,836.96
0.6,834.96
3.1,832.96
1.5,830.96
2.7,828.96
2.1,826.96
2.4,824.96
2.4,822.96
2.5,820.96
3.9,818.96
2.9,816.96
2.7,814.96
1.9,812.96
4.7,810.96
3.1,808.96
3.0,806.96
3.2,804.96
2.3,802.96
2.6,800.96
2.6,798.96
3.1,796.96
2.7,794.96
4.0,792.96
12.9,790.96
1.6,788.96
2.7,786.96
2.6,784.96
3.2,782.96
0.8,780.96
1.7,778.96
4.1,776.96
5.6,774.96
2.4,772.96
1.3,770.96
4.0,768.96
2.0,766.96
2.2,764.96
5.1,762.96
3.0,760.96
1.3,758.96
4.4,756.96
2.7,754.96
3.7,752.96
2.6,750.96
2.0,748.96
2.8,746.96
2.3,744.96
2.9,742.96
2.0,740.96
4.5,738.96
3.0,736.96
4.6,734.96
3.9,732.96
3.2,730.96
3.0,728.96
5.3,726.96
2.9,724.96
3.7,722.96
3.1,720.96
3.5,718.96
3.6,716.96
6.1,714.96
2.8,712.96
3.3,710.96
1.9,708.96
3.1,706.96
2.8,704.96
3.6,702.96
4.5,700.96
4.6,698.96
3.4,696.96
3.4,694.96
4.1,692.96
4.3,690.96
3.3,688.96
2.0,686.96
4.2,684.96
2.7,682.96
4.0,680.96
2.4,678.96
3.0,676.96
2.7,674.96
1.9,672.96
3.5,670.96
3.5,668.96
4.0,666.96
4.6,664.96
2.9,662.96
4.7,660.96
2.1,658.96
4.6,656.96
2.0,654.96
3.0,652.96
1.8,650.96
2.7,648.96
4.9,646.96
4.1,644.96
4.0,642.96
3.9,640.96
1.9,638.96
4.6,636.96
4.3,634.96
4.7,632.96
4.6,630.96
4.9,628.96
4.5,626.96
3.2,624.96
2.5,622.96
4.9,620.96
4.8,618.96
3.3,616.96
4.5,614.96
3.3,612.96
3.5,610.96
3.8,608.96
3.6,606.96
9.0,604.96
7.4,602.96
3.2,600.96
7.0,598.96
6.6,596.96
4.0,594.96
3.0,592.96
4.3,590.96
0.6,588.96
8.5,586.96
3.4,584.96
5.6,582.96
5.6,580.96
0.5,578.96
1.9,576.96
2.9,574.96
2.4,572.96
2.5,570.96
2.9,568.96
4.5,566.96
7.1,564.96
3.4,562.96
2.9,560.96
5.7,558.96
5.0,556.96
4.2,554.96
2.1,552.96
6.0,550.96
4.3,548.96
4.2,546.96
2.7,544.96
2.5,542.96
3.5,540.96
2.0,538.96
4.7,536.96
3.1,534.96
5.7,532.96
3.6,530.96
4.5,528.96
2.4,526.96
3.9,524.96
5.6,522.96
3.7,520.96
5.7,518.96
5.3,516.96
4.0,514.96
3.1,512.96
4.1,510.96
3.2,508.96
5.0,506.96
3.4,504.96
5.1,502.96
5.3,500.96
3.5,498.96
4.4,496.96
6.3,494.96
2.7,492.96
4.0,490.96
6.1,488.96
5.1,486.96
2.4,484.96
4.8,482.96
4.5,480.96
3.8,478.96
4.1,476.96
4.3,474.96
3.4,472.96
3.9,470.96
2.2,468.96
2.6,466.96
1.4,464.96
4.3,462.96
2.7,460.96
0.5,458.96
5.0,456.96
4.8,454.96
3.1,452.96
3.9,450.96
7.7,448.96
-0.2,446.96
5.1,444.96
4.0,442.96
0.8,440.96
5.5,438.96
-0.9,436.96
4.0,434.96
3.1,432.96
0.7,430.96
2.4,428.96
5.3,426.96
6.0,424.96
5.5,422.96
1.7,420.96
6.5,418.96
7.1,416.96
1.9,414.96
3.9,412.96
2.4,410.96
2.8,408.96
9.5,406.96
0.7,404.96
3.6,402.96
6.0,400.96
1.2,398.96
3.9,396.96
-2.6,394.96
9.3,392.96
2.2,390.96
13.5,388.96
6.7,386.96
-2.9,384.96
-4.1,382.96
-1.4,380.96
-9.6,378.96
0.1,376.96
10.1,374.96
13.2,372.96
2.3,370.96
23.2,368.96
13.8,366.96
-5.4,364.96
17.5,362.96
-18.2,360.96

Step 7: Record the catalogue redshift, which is 0.21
